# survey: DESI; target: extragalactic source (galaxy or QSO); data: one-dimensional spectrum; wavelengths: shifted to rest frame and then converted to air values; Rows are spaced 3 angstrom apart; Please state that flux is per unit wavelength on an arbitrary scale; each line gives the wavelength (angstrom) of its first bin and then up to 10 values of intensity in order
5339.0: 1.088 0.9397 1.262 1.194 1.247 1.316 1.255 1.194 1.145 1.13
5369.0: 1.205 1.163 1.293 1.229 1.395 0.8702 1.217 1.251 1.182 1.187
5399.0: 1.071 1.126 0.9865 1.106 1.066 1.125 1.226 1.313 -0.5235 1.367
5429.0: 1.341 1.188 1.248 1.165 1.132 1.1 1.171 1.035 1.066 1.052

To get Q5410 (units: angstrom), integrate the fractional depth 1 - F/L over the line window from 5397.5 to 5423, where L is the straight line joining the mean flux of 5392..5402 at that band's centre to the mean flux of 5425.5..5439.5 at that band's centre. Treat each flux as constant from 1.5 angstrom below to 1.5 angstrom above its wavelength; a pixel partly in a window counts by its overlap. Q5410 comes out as 3.3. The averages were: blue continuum 1.14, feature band 1.03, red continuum 1.25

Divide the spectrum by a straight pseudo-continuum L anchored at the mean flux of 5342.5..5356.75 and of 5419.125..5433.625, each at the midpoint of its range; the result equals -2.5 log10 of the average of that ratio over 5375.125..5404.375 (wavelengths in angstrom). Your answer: -0.10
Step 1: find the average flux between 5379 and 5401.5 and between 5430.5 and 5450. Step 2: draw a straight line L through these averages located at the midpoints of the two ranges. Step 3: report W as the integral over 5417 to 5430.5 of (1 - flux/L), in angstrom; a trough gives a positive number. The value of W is 2.87 angstrom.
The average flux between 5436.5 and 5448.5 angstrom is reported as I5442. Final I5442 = 1.14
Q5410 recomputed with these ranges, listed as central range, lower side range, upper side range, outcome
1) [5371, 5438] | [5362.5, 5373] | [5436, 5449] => 2.4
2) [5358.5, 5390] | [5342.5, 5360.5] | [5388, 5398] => 0.7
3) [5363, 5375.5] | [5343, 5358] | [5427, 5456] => 0.4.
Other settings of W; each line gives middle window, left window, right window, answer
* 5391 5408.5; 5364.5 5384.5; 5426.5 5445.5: 1.3 angstrom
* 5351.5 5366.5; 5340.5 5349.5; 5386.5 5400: -0.9 angstrom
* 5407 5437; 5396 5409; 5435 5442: 2.3 angstrom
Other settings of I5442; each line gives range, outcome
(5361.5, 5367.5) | 1.14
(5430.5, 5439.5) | 1.2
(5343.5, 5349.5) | 1.23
